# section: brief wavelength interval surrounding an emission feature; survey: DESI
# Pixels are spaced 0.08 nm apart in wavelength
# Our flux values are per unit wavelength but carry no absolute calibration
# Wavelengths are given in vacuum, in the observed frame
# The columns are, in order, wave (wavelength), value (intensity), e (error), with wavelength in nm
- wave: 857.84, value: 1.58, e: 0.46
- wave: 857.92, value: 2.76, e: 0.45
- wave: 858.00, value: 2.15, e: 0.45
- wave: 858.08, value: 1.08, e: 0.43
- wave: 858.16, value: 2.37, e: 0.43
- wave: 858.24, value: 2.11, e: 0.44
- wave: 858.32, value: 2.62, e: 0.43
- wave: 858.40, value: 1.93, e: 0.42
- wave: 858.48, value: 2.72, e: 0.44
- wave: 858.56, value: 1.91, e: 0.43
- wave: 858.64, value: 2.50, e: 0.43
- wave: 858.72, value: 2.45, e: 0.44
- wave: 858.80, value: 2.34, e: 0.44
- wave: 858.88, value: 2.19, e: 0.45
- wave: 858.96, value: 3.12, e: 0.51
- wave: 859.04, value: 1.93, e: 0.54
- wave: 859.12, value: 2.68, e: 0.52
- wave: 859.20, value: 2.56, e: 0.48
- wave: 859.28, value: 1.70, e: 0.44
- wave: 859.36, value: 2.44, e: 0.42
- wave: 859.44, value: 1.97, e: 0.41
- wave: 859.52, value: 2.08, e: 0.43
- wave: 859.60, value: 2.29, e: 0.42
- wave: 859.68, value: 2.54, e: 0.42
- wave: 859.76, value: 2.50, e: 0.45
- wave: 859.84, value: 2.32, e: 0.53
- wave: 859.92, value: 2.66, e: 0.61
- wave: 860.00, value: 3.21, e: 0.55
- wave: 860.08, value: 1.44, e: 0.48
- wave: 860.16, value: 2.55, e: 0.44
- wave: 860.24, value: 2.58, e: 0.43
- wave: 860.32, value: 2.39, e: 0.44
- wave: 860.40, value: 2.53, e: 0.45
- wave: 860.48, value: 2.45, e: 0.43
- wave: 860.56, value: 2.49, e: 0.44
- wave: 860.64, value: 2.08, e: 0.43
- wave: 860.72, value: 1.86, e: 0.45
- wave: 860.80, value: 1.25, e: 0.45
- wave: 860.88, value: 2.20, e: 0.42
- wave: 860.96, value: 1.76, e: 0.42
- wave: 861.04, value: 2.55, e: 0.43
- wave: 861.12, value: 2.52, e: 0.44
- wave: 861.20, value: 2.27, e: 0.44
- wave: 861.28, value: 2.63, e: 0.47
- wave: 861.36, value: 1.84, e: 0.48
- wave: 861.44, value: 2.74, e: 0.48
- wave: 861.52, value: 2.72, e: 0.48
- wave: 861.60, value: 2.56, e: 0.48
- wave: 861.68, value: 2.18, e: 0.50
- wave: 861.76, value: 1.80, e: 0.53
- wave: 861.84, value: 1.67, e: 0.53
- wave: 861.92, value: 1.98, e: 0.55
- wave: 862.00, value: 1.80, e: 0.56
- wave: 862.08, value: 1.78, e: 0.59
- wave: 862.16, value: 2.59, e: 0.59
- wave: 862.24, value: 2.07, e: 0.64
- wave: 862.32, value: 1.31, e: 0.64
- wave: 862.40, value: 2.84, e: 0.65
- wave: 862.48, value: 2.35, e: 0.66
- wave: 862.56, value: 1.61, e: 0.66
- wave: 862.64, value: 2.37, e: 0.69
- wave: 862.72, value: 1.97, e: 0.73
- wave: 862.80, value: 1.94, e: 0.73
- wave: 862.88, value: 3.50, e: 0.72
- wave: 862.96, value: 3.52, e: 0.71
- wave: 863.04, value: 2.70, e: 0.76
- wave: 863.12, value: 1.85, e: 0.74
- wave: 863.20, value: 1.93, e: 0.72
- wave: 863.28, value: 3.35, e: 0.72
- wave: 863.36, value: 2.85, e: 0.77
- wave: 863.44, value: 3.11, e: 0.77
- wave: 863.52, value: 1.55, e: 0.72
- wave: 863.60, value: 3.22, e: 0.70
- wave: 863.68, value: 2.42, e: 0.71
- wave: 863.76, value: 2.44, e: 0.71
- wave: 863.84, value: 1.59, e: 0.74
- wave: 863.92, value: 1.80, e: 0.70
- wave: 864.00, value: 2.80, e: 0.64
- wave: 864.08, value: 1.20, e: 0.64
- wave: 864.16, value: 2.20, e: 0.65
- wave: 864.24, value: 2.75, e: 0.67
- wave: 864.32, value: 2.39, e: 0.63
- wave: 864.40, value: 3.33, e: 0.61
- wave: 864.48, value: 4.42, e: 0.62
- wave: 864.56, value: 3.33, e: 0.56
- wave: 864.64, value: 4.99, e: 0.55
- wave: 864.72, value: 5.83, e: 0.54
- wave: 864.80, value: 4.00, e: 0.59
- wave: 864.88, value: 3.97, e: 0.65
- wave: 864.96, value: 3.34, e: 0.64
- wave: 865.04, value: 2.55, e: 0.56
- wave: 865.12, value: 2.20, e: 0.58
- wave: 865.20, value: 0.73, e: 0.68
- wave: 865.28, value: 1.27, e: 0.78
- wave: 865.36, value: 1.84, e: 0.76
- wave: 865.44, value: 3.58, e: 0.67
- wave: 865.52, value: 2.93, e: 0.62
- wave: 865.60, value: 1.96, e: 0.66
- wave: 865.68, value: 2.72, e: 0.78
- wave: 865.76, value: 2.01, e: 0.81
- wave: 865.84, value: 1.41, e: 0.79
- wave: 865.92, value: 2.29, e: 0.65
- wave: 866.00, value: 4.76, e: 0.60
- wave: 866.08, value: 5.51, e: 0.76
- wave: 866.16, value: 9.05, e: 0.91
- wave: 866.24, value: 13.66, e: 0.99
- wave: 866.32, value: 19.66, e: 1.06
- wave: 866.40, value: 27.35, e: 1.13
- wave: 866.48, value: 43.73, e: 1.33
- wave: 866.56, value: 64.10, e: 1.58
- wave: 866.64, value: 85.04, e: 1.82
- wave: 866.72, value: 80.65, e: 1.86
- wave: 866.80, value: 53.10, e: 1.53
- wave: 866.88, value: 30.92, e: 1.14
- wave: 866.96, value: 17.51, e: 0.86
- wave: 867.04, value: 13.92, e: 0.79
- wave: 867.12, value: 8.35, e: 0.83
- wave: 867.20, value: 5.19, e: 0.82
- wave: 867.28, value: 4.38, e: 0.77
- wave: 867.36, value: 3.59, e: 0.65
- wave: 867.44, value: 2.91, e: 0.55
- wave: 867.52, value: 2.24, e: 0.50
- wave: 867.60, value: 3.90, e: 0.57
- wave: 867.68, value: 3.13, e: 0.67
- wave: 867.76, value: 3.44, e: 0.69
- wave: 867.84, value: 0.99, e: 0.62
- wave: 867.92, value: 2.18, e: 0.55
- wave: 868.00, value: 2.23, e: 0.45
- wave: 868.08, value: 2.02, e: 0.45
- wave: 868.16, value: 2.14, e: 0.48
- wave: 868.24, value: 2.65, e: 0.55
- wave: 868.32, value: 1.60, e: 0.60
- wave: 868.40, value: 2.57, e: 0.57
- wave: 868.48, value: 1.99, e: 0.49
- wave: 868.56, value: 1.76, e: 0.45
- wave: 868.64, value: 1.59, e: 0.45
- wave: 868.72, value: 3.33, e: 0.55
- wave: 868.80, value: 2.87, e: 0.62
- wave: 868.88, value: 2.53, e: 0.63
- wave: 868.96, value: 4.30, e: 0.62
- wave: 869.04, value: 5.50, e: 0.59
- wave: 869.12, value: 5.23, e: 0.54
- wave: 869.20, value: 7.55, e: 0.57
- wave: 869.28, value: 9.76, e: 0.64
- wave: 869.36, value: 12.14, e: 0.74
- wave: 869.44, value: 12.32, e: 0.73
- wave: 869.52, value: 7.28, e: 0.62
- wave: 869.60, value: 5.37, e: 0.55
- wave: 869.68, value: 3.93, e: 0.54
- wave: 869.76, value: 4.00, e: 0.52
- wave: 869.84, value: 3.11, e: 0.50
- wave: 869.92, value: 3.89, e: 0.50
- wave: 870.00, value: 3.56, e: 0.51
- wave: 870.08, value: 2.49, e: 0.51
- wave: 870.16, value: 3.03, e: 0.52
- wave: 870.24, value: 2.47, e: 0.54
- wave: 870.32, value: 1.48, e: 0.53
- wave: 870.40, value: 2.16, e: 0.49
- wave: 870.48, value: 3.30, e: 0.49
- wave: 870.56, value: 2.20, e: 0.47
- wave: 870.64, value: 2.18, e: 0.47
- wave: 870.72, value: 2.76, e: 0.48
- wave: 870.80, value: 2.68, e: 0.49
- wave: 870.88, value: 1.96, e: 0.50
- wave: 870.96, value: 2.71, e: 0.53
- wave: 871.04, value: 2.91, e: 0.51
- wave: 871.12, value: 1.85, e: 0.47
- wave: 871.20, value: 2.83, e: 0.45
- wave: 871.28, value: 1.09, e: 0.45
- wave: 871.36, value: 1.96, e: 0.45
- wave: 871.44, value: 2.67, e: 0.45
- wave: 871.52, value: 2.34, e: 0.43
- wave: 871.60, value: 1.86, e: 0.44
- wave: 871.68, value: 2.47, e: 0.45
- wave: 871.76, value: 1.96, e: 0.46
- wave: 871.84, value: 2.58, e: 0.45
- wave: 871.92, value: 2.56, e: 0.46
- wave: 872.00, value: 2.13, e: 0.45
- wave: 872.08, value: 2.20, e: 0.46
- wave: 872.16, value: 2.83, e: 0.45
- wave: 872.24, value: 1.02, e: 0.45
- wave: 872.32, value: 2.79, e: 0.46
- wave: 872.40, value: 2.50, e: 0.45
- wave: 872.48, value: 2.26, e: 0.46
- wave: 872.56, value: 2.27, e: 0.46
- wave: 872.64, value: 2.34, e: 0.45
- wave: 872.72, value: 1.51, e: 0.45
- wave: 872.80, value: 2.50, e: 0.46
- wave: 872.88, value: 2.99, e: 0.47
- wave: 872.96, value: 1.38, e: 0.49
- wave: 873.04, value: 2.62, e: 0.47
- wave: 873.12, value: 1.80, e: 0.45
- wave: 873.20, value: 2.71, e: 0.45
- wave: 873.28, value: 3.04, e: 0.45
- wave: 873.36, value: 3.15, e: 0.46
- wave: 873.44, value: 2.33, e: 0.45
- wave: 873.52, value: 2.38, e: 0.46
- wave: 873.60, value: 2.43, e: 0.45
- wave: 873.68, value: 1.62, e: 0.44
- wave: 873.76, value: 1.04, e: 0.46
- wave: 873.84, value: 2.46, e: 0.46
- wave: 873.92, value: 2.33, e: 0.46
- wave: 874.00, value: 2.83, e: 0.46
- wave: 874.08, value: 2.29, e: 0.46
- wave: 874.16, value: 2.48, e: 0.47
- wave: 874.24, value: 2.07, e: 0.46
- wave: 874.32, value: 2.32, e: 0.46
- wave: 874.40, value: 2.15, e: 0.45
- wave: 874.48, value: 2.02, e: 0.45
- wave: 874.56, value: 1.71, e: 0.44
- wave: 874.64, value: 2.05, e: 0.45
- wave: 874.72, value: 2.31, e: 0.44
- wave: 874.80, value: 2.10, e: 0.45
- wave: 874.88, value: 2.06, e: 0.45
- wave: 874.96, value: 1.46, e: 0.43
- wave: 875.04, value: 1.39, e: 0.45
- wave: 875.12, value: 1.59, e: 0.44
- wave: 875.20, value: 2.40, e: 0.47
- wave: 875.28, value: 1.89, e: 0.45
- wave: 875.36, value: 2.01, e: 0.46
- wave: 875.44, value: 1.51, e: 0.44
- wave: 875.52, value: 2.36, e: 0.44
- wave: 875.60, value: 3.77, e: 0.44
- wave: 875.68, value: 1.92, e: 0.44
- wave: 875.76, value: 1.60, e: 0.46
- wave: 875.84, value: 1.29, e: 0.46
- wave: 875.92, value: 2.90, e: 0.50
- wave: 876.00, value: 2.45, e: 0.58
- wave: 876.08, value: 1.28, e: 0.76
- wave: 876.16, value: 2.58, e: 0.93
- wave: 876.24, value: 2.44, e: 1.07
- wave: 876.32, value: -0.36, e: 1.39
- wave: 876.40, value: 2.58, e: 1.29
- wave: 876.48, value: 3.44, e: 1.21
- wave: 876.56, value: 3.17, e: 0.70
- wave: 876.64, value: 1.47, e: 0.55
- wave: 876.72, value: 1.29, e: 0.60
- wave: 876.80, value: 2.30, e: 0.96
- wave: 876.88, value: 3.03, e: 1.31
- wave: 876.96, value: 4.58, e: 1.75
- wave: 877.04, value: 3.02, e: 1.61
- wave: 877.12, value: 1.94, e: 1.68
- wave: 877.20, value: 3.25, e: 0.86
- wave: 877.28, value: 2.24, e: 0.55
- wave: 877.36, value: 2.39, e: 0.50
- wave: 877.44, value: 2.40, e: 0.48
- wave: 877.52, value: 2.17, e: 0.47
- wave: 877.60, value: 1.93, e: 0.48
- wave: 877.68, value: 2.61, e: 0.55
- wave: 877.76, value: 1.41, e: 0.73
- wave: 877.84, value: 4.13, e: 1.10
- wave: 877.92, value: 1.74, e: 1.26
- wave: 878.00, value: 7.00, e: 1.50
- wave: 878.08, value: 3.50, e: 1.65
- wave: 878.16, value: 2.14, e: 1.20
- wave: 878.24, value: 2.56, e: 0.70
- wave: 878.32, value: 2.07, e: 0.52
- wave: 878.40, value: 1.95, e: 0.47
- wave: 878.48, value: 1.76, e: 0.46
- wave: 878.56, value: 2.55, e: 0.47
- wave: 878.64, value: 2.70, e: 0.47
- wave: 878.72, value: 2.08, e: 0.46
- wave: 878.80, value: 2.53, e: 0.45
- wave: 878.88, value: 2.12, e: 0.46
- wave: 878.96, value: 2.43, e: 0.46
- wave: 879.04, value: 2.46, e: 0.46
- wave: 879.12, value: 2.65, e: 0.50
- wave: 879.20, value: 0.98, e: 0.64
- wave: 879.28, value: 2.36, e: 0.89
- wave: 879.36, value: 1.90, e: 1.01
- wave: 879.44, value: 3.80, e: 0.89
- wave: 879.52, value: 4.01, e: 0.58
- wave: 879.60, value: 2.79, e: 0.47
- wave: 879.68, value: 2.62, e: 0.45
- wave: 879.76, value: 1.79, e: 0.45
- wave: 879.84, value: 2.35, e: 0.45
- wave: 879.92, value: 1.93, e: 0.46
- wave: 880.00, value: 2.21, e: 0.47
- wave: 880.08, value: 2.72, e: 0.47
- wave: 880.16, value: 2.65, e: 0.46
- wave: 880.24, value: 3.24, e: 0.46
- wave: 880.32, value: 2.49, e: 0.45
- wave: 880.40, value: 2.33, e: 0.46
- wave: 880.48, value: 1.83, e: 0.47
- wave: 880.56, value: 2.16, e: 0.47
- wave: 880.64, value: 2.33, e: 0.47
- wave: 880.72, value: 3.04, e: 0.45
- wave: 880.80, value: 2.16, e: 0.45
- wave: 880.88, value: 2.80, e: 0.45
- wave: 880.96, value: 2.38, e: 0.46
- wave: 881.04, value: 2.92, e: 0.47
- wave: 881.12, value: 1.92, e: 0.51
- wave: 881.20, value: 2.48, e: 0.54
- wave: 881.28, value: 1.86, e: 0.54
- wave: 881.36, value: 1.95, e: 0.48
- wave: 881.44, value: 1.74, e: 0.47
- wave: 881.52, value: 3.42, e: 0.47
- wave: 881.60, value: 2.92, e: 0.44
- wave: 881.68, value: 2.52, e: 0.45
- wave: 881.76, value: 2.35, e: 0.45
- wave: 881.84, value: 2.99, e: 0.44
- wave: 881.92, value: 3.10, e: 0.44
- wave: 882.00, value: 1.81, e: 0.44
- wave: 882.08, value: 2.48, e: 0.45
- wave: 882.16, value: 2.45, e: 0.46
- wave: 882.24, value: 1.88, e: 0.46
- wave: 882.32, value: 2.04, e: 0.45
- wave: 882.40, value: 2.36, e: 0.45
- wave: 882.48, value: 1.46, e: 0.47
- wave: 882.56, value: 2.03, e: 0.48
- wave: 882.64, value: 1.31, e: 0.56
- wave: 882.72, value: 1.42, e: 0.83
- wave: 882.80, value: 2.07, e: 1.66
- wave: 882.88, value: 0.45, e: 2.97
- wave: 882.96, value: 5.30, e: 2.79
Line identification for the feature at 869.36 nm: [N II] 6583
